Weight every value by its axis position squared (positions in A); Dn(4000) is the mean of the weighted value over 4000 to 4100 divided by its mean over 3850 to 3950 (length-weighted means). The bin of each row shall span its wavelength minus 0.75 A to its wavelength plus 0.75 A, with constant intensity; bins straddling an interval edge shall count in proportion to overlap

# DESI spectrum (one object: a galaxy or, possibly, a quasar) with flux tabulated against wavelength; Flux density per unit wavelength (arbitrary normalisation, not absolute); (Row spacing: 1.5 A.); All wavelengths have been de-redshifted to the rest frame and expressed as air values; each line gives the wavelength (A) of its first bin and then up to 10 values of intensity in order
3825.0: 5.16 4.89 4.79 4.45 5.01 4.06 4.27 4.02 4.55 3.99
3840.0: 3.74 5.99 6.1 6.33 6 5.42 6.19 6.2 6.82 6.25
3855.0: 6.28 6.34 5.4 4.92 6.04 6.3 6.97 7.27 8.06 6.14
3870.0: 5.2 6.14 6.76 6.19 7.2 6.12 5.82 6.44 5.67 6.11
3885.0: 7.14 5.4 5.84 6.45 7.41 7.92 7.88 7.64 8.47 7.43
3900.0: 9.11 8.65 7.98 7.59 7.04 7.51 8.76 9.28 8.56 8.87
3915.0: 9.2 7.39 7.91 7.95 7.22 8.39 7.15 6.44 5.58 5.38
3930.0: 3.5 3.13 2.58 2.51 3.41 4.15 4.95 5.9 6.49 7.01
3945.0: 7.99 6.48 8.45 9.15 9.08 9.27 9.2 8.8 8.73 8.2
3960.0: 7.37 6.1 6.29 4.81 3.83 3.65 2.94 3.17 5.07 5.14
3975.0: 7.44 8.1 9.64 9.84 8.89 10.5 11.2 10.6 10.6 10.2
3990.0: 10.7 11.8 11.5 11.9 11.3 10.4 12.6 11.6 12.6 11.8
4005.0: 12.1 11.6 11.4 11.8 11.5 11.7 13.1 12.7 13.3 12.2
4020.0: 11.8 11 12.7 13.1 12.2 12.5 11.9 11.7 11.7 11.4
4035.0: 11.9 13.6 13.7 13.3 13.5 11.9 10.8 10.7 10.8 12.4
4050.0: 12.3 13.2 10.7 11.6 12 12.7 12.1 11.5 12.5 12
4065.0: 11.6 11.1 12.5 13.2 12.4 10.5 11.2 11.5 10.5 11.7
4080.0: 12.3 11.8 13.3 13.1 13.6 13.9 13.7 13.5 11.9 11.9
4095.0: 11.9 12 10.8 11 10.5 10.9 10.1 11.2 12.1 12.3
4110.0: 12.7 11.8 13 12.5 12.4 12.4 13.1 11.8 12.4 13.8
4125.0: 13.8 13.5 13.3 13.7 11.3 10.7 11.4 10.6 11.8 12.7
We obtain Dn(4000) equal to 2.0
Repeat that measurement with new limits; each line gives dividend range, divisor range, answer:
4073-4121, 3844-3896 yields 2.11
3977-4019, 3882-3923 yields 1.55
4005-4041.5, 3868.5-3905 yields 1.90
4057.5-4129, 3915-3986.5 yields 1.93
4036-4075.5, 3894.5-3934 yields 1.79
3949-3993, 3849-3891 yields 1.34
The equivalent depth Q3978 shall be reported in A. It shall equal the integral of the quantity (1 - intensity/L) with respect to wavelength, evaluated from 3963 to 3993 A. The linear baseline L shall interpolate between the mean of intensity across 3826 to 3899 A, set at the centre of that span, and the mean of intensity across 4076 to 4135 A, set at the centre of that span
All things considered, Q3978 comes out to 4.00 A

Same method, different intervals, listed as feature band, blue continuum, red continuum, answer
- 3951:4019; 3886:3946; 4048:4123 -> -3.3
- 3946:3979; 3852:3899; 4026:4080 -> 8.2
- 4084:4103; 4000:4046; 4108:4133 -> 0.4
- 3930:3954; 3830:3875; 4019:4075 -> 7.4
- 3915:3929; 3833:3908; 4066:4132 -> 0.9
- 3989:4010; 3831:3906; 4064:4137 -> -4.4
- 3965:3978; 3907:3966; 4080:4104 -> 4.7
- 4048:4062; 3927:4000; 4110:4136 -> -2.3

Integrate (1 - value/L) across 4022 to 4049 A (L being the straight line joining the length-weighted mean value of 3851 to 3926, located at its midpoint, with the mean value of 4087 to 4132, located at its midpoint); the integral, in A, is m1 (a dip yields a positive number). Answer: -4.2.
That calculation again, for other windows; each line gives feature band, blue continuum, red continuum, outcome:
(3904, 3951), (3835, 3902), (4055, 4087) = 7.6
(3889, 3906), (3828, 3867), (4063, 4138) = -2.4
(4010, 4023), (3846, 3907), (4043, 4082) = -2.1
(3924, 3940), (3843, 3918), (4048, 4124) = 7.6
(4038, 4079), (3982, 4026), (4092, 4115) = -0.8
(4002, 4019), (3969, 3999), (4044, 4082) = -3.4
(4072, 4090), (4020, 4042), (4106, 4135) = 0.2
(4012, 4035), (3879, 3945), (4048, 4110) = -4.4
